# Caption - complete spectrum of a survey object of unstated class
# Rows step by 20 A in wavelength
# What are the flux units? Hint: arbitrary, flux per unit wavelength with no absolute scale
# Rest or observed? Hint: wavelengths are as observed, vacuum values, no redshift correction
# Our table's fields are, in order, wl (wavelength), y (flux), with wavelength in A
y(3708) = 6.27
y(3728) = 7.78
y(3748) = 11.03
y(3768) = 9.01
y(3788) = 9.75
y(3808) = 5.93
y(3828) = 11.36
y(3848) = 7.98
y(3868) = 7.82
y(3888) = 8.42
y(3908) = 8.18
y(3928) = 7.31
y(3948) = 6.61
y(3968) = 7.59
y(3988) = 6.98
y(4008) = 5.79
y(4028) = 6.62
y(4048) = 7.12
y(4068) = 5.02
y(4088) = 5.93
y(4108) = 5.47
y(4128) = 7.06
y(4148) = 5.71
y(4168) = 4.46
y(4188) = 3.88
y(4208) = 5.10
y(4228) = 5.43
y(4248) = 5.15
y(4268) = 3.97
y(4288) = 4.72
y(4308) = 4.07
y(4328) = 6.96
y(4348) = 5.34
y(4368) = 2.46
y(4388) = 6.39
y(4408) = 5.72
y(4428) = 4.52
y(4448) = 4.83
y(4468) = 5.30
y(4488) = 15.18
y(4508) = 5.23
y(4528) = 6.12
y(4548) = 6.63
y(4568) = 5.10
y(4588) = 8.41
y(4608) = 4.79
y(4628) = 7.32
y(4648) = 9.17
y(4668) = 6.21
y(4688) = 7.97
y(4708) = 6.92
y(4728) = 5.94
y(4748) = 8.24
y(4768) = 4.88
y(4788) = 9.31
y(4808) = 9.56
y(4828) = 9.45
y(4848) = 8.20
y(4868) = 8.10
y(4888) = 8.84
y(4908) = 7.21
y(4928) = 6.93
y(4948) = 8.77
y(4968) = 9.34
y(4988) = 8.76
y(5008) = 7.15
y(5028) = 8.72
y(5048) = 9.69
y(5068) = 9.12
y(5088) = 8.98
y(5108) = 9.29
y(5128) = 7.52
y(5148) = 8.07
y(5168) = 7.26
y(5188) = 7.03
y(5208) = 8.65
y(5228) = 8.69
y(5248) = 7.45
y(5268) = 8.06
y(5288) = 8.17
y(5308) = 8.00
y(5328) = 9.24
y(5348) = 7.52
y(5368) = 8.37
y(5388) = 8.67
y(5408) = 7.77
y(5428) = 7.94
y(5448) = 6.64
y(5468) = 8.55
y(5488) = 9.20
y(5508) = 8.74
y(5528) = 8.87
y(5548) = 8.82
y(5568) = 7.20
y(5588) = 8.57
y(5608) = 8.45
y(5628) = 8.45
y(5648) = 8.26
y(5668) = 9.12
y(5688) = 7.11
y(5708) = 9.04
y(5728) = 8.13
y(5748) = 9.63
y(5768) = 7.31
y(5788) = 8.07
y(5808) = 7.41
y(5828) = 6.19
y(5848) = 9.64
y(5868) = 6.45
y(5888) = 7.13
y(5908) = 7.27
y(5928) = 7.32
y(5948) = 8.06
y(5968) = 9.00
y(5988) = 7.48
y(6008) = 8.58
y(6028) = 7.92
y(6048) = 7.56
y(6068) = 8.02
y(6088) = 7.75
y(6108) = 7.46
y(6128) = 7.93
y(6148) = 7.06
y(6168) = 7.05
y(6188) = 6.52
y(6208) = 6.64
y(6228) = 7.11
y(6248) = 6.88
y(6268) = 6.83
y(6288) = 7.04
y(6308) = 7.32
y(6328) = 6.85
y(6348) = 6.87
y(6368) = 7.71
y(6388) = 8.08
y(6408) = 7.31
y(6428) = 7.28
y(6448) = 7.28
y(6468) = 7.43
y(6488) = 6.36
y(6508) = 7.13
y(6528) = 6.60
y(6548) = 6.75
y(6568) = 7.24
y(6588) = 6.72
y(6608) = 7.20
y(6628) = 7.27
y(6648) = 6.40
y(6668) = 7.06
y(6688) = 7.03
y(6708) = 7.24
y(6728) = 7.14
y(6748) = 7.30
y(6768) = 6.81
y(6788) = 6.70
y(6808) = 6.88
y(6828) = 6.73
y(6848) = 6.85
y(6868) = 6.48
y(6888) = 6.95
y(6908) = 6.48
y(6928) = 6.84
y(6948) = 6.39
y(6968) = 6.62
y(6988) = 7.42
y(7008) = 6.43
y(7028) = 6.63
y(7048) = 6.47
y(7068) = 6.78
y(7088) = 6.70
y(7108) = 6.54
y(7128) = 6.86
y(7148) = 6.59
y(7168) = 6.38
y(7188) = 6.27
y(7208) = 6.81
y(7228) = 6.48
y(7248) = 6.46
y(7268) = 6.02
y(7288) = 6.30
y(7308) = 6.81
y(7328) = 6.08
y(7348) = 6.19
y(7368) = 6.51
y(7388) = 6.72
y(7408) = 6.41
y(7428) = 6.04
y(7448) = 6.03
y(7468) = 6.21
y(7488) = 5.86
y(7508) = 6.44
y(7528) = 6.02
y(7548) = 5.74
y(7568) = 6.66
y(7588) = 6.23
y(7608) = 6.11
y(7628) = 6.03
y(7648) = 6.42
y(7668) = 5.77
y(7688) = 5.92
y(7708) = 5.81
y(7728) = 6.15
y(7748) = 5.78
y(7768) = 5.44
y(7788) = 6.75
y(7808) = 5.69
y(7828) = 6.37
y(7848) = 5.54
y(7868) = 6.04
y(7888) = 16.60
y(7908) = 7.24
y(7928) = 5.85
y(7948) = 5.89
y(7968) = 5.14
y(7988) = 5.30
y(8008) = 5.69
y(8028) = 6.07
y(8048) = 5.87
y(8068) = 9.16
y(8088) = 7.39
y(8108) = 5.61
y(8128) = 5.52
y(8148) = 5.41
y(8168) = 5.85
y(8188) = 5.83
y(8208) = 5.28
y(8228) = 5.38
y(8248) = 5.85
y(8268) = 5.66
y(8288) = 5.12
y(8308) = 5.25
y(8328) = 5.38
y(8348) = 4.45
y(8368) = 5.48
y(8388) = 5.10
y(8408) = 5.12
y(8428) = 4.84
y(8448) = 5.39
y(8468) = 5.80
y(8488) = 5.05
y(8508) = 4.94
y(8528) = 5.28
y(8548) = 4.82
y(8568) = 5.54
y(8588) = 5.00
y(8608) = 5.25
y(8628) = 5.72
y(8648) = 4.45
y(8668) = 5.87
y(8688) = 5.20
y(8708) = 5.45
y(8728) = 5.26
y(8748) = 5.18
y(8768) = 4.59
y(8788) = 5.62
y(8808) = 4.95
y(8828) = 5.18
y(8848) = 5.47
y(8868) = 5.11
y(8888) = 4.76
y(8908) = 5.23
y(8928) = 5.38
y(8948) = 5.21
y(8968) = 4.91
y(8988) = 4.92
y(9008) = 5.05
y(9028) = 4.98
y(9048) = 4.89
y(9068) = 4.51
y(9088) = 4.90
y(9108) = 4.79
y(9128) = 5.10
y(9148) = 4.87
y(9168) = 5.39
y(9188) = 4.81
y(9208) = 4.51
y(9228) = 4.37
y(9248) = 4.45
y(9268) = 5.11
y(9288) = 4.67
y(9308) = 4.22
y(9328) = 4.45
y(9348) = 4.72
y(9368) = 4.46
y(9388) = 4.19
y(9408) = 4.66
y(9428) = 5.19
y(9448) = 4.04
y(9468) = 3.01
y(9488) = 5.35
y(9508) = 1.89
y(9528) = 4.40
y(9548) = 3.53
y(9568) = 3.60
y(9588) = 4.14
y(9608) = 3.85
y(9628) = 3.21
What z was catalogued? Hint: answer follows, 0.202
